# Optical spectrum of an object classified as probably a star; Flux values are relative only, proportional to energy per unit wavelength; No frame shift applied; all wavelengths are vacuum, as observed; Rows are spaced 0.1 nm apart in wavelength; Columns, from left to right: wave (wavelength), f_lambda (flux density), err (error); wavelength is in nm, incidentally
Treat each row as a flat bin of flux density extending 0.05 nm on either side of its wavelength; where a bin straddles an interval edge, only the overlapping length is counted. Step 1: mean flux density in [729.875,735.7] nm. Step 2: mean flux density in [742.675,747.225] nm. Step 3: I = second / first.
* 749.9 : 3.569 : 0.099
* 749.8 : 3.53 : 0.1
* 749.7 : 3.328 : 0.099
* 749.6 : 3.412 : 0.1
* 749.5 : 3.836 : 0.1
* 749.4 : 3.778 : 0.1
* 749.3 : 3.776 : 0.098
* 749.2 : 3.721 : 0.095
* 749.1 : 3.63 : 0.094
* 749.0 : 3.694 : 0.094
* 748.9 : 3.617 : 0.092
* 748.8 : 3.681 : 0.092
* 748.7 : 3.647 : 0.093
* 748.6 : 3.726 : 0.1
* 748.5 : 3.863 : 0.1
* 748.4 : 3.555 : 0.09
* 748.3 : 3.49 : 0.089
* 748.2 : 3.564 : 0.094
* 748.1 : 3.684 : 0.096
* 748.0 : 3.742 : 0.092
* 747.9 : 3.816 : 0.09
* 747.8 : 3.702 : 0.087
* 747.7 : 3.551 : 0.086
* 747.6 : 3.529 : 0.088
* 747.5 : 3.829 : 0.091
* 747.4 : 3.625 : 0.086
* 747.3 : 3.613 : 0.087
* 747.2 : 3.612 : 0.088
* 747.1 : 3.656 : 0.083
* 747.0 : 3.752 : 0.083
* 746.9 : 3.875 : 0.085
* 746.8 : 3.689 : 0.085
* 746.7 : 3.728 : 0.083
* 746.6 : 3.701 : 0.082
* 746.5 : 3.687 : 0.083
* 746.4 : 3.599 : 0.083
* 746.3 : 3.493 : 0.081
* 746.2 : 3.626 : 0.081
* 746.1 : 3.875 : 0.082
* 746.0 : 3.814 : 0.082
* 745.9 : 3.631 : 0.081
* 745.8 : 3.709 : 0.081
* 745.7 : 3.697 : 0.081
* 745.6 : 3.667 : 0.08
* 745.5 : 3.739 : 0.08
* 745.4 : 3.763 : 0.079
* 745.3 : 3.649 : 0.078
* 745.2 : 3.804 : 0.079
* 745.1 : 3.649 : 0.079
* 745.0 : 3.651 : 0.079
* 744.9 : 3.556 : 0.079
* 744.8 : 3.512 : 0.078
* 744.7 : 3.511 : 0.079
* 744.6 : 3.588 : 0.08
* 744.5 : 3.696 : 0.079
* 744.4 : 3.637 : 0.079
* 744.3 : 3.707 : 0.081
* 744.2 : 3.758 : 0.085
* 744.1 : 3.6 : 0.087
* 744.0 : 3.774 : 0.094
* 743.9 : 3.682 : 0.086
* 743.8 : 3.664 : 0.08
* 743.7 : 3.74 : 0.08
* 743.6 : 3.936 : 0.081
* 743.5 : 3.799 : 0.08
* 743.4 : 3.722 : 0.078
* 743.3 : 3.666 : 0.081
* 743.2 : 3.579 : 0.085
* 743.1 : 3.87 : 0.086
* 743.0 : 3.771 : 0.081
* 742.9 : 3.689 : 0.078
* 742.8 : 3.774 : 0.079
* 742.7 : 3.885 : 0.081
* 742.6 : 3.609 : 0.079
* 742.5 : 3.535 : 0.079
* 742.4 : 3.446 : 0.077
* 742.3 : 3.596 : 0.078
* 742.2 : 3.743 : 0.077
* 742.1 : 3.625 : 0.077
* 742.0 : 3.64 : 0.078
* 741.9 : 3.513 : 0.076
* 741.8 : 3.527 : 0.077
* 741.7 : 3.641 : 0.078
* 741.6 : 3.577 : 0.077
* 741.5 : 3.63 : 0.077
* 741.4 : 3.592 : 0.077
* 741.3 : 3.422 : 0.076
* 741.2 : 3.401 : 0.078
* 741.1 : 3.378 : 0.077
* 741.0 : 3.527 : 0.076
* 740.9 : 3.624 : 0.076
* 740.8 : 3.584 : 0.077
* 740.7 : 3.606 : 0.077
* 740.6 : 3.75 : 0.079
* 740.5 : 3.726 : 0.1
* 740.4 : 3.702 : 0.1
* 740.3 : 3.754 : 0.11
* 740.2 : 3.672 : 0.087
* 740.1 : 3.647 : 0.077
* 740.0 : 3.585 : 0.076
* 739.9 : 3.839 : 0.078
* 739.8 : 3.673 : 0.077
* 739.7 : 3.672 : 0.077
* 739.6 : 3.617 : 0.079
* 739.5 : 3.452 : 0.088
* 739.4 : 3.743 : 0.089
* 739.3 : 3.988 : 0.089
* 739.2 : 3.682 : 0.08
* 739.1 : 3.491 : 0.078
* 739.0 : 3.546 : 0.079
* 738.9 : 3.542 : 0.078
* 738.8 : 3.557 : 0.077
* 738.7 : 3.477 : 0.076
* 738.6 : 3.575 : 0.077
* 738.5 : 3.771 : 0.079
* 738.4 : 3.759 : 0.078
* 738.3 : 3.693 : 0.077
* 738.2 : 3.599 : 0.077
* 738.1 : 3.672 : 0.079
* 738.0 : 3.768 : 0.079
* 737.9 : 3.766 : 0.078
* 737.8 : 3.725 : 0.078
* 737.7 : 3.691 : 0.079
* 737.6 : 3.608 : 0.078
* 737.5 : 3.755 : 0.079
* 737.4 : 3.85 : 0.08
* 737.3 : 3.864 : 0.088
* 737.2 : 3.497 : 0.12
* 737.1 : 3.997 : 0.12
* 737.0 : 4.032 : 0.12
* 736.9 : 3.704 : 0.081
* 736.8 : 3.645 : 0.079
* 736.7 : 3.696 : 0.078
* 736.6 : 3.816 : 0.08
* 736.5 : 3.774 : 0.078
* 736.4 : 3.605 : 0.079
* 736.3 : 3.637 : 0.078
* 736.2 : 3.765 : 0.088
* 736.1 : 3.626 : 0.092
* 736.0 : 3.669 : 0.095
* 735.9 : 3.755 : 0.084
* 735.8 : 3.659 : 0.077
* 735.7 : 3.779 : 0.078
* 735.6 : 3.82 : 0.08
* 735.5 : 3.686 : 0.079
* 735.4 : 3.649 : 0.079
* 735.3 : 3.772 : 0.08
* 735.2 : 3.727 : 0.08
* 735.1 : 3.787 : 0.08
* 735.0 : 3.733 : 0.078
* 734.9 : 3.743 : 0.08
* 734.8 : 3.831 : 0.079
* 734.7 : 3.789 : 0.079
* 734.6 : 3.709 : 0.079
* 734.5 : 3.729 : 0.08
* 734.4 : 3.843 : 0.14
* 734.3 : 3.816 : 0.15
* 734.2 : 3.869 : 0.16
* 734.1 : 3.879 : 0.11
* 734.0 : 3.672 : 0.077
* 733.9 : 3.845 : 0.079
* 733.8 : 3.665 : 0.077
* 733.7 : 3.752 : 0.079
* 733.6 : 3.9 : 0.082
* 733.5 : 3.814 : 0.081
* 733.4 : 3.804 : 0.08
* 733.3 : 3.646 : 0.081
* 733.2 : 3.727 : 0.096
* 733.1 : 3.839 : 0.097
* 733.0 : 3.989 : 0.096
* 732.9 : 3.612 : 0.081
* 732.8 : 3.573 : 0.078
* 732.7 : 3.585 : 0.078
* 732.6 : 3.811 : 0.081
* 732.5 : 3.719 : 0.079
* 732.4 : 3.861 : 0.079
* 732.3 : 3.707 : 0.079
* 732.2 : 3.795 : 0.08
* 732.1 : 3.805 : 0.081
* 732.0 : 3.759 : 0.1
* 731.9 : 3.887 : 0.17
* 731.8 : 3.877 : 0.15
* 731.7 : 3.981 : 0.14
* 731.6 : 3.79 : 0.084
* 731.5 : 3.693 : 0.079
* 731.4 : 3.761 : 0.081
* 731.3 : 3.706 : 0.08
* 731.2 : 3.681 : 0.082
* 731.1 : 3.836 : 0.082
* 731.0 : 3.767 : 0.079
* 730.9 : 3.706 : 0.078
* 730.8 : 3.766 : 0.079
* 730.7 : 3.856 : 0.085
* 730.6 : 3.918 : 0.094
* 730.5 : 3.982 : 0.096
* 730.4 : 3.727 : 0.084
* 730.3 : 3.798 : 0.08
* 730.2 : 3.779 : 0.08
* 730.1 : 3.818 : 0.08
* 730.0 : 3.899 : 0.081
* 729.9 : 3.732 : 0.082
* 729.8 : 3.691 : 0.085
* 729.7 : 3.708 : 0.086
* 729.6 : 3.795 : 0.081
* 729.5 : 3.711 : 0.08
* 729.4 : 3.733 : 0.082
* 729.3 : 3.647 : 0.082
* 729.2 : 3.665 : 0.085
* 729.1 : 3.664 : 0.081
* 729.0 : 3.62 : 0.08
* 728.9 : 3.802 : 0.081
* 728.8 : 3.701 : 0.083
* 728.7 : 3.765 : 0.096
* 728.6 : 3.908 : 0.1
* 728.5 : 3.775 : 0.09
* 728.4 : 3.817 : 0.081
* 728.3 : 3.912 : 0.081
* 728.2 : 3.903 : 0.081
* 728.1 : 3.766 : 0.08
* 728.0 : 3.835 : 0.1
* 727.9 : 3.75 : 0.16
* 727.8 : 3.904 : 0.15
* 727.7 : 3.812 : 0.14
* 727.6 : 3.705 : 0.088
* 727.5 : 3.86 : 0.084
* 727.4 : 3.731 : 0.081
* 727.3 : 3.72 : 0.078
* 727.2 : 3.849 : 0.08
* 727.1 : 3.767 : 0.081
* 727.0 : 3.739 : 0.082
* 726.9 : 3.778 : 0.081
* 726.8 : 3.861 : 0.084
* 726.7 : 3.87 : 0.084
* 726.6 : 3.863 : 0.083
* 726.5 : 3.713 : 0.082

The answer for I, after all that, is 1.0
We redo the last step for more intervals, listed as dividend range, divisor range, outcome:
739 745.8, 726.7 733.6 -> 0.97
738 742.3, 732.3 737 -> 0.97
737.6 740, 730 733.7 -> 0.97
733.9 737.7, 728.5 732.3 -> 0.99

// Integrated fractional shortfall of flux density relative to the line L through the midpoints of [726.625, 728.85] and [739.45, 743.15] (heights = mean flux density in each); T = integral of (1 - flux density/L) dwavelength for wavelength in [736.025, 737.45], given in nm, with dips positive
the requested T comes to -0.02 nm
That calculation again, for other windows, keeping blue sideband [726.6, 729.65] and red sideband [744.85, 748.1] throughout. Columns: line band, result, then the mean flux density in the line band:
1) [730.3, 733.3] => -0.015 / 3.78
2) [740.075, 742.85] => 0.076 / 3.61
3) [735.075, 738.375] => 0.007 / 3.73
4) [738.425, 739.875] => 0.036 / 3.63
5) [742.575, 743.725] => -0.016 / 3.76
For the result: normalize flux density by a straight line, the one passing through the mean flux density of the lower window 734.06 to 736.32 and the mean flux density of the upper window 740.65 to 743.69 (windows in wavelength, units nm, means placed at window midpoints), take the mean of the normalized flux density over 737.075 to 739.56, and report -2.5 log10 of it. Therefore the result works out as 0.01 mag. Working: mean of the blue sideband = 3.75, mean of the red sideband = 3.63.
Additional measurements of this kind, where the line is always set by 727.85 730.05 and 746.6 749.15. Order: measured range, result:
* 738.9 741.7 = 0.03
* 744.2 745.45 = 0.01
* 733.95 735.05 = -0.01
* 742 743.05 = 0.01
